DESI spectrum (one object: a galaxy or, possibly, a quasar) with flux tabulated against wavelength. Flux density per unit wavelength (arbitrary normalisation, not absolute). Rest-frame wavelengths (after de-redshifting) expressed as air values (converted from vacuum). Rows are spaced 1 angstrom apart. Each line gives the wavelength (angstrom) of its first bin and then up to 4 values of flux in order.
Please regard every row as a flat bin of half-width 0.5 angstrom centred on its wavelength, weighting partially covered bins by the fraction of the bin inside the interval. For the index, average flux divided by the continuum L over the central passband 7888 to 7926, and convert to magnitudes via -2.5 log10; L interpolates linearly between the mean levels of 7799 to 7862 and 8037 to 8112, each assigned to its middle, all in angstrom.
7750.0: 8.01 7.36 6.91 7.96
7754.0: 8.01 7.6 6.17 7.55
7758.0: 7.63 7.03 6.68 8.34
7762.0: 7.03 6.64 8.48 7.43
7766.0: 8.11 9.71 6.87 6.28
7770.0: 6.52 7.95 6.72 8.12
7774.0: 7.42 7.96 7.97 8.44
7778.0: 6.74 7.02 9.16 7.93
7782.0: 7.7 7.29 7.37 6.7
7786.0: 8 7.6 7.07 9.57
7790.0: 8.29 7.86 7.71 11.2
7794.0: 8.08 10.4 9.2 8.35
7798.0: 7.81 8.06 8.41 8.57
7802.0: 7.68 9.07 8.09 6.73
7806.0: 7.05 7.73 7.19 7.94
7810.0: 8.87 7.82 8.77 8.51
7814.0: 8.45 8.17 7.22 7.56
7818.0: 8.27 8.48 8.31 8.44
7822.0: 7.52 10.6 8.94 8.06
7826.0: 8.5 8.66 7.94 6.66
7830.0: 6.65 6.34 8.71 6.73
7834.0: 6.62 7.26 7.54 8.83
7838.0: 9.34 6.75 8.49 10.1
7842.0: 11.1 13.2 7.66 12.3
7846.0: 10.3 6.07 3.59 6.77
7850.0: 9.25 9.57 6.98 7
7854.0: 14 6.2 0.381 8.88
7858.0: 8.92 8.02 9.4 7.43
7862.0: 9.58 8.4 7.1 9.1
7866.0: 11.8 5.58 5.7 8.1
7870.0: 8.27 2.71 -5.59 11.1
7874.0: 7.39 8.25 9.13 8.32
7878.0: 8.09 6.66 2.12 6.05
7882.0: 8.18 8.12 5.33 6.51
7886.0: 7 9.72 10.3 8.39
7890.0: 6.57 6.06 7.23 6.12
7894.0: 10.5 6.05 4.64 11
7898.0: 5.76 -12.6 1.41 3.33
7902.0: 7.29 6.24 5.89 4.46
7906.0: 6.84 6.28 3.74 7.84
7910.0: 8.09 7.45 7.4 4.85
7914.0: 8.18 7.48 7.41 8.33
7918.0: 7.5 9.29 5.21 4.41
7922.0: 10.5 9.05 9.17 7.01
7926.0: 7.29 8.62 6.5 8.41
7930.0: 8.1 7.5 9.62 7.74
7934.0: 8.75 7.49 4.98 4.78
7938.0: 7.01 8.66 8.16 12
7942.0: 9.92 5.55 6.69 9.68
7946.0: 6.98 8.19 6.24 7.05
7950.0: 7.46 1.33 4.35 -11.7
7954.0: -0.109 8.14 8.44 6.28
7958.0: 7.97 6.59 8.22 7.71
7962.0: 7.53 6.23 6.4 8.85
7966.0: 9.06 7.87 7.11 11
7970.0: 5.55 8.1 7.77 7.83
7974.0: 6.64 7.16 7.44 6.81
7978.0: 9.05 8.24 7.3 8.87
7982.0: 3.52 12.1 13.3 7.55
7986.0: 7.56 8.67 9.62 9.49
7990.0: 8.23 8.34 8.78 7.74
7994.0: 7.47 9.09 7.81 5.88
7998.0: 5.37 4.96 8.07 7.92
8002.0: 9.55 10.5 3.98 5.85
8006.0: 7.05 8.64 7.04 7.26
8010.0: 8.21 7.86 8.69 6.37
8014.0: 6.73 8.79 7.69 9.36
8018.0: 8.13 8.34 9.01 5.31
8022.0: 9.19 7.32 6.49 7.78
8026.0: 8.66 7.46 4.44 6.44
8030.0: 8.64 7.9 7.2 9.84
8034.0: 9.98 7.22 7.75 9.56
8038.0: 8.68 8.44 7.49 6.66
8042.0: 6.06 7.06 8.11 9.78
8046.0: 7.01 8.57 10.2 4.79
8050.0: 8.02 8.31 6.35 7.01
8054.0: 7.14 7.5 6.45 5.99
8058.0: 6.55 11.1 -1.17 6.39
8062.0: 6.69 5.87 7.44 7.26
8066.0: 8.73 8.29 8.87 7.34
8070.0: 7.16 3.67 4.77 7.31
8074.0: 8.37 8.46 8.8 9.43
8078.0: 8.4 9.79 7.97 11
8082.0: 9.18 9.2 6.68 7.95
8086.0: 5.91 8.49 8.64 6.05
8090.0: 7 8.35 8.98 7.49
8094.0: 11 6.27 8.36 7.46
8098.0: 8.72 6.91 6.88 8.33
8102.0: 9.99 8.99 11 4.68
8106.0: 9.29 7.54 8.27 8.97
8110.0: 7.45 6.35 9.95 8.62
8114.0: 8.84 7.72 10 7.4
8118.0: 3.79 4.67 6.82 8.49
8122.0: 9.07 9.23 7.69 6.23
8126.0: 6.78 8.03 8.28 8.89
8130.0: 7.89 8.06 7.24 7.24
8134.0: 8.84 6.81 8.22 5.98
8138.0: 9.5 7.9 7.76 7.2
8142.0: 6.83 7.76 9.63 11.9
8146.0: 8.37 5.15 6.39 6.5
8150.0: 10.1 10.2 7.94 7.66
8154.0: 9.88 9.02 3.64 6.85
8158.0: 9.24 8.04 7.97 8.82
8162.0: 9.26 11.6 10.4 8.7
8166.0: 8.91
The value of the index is 0.24 mag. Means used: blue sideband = 8.15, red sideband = 7.71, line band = 6.4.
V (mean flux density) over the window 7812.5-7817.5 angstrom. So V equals 7.98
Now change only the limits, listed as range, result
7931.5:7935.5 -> 8.4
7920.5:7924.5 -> 8.28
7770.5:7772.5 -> 7.33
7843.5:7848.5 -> 7.98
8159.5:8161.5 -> 8.39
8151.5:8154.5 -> 8.49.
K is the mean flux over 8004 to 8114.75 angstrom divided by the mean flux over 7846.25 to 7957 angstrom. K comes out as 1.1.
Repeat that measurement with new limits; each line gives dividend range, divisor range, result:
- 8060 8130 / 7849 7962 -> 1.14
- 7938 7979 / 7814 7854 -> 0.83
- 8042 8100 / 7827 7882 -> 0.99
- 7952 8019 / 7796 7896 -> 0.95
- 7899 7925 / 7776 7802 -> 0.78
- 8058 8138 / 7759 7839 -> 0.98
